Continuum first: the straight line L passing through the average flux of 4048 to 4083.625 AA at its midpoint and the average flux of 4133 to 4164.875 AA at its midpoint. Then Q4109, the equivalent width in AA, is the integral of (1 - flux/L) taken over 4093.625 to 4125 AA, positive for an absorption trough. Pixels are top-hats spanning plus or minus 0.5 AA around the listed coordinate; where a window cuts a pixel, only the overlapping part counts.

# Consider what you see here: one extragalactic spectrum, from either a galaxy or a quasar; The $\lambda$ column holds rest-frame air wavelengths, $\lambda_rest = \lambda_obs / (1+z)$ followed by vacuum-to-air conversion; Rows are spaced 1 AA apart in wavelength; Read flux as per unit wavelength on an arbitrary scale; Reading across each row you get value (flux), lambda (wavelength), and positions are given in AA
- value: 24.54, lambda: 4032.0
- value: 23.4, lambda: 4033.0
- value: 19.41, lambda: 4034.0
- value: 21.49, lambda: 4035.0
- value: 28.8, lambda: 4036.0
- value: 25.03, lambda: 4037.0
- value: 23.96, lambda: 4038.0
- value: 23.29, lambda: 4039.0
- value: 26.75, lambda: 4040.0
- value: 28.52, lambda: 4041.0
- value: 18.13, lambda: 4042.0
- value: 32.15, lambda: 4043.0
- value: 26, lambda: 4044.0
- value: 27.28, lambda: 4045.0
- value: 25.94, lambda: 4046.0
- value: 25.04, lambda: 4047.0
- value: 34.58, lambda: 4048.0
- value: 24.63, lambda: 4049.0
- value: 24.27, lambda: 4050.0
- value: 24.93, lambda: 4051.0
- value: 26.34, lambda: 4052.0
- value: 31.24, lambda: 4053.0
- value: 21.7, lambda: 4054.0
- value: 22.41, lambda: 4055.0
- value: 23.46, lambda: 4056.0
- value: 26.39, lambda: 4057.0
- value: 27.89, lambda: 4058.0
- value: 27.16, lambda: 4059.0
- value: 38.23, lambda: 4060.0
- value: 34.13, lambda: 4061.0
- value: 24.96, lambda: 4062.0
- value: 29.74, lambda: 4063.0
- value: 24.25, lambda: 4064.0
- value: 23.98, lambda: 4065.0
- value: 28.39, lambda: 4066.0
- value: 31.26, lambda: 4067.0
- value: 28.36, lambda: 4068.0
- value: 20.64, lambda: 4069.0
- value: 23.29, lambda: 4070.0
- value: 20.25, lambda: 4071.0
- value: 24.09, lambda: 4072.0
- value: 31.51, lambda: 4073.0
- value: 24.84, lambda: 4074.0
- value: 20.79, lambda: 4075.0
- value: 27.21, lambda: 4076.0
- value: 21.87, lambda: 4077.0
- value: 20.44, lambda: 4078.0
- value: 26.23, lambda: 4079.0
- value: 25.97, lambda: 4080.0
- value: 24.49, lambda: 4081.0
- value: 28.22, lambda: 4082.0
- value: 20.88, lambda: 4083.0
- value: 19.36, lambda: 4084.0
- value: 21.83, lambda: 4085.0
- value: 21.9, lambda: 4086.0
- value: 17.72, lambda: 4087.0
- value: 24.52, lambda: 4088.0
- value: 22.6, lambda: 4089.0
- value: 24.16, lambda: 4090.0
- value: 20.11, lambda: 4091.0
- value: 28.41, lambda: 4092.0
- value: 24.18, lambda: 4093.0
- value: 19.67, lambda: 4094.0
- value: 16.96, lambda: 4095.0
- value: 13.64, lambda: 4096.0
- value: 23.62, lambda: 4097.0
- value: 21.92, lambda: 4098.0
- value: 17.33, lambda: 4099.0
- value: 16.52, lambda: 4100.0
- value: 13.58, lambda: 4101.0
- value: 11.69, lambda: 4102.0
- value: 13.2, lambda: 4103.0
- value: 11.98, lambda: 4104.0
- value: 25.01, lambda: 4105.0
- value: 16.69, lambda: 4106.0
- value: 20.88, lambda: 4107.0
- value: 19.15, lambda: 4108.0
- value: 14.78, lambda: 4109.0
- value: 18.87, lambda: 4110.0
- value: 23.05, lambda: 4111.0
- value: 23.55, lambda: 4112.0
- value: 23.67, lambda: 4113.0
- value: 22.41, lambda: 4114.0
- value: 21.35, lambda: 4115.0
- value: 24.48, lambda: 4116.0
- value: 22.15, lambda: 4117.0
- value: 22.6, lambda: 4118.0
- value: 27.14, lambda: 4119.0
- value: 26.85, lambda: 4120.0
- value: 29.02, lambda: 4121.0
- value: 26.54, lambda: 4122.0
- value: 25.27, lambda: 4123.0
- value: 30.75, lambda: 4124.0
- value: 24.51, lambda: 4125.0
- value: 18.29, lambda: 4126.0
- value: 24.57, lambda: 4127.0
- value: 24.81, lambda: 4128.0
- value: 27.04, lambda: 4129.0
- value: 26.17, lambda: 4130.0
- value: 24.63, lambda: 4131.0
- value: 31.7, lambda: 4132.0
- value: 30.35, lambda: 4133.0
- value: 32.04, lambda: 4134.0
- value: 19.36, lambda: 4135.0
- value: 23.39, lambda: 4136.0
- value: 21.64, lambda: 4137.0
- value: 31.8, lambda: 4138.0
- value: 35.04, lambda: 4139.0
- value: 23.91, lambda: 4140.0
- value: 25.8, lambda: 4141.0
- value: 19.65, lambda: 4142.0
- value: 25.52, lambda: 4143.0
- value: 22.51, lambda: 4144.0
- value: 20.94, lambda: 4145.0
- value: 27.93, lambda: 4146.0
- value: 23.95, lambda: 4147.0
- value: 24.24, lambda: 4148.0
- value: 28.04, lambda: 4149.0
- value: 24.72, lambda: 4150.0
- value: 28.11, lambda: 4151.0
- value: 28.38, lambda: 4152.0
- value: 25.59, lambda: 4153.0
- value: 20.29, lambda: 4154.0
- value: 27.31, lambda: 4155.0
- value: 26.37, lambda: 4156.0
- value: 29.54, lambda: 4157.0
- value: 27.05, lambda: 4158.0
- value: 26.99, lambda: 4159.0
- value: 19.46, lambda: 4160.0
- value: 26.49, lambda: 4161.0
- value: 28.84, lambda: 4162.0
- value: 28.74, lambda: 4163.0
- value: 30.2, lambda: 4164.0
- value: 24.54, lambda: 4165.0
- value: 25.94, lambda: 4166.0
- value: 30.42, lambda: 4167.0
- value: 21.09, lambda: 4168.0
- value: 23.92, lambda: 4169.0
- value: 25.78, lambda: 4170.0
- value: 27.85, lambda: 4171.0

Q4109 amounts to 6.2 AA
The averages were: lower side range 25.9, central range 20.8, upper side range 26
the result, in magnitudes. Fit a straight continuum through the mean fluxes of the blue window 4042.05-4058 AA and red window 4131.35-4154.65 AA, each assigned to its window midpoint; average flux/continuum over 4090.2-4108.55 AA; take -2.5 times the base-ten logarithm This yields 0.362 mag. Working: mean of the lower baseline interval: 26.2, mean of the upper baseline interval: 25.9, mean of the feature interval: 18.7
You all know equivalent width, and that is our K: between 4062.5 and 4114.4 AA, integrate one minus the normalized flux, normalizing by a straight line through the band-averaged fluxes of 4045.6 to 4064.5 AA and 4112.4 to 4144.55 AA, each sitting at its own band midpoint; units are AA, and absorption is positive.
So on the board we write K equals 8.9 AA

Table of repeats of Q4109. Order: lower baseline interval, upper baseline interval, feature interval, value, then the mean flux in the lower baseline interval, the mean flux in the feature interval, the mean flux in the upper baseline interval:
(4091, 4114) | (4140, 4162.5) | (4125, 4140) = -2.2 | 19.1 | 26.3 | 25.3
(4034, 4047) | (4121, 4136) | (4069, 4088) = 1.7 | 25.4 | 23.3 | 26.1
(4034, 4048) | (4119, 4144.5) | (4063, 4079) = 0.5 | 25.7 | 24.9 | 26.1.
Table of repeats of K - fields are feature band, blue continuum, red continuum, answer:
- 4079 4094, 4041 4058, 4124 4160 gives 1.6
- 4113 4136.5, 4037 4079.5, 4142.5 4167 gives 0.6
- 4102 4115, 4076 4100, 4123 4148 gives 2.4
